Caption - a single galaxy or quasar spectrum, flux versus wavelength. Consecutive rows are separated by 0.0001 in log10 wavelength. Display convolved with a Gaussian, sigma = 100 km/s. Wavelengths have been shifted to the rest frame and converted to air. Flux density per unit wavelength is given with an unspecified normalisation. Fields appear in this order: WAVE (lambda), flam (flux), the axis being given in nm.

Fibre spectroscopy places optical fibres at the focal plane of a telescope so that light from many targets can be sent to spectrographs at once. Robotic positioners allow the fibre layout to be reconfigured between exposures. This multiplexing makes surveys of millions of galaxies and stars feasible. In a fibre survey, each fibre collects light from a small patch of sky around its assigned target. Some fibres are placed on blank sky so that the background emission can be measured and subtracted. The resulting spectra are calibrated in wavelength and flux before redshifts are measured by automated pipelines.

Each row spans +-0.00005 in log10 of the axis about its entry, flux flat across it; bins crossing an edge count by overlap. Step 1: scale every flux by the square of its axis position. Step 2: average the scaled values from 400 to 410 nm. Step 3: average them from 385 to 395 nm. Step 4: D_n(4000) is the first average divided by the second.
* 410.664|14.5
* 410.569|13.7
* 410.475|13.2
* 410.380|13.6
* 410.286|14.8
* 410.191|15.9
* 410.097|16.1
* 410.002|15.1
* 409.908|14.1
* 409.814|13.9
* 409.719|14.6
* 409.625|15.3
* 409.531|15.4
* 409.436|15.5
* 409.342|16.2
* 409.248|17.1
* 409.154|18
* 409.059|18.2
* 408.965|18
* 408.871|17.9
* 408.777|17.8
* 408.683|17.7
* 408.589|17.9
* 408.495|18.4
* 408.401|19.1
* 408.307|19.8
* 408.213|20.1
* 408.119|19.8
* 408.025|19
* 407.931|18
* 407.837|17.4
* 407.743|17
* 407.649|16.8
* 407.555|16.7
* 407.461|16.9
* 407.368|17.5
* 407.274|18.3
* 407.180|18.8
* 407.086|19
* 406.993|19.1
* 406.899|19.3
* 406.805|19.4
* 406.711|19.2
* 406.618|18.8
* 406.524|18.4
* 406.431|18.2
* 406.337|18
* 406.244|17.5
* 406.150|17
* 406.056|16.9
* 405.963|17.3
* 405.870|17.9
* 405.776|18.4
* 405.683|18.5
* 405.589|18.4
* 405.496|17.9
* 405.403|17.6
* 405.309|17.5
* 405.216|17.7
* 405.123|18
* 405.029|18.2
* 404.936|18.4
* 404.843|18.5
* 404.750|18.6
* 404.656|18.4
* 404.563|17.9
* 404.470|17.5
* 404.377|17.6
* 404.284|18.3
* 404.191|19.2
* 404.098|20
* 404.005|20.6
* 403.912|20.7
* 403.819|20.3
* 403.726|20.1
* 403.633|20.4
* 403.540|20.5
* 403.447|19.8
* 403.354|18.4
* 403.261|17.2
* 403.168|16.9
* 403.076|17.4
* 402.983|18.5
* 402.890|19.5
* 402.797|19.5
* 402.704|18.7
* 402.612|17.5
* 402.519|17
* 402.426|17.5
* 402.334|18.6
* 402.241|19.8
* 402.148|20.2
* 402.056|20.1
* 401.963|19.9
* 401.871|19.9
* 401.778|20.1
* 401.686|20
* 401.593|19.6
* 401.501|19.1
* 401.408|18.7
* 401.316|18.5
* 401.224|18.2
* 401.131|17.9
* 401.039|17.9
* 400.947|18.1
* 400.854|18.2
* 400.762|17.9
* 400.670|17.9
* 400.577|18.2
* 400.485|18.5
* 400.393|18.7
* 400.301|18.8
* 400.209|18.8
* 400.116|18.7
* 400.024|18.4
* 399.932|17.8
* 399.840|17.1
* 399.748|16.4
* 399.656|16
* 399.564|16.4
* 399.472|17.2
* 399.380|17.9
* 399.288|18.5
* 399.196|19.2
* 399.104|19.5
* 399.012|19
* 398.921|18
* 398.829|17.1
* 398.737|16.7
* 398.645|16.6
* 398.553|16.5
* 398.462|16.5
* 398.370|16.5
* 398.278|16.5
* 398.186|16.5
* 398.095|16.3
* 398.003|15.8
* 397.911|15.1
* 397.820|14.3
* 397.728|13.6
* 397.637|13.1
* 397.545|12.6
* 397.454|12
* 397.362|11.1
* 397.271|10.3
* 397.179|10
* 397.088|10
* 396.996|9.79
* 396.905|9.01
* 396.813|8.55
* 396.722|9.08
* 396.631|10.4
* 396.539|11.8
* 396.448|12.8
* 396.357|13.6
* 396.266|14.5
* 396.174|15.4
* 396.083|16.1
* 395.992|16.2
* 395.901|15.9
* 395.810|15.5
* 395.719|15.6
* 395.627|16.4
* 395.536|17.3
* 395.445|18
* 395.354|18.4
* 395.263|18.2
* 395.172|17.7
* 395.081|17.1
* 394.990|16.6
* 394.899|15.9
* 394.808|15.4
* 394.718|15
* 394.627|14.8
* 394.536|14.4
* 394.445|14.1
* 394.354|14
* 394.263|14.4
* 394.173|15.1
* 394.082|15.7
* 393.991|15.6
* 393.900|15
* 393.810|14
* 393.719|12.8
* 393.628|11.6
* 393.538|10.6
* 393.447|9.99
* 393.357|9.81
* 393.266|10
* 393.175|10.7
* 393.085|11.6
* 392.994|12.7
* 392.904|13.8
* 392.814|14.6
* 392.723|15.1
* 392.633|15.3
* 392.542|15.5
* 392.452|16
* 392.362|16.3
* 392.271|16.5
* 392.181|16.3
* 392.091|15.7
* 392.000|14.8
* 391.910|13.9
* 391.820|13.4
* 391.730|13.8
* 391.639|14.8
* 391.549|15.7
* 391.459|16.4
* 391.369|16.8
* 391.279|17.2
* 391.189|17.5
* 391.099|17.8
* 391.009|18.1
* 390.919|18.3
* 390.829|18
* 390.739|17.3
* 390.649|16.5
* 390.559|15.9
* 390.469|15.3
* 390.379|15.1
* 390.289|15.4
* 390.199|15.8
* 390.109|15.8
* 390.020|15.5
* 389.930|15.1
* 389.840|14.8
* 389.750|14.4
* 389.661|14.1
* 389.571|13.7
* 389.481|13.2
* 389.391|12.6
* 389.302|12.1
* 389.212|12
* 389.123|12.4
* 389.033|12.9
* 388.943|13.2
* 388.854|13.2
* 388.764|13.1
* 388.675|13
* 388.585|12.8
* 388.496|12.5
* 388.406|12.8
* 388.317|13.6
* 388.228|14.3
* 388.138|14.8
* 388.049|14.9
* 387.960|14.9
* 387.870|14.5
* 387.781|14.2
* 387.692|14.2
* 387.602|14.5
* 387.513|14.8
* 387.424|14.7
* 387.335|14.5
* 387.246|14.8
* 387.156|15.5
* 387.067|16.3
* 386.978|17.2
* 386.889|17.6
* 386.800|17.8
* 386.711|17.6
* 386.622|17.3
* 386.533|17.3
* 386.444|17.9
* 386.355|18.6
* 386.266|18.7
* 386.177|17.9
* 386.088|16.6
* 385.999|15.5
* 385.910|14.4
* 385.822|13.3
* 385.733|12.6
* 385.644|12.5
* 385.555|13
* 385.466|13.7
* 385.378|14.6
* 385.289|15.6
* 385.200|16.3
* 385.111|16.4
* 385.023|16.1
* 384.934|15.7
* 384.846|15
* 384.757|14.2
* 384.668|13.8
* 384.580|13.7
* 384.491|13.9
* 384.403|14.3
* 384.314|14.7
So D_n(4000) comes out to 1.3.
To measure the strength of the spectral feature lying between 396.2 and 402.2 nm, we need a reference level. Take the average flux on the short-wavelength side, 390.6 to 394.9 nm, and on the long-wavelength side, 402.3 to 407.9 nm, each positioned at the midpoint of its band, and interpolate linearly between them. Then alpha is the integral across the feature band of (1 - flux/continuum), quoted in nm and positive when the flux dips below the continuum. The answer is 0.18 nm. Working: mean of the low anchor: 14.8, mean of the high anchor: 18.3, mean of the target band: 16.2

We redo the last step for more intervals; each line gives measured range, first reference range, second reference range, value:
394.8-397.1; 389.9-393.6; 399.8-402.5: 0.29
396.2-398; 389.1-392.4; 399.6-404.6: 0.57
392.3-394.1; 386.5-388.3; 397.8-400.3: 0.33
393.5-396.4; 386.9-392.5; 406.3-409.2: 0.11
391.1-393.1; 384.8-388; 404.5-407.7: 0.13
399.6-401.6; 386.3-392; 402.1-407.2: -0.05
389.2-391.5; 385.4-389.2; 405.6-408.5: -0.03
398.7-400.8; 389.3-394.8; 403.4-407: -0.12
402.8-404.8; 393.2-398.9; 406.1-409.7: -0.28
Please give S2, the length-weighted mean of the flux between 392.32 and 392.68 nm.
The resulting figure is 15.8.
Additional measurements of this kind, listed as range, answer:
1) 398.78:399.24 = 18.6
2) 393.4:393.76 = 11.2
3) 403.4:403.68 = 20.2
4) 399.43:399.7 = 16.5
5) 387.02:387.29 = 15.5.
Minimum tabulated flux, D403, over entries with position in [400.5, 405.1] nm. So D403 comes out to 16.9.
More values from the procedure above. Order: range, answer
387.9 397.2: 8.55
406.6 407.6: 16.7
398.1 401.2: 16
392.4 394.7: 9.81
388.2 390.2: 12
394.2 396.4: 13.6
